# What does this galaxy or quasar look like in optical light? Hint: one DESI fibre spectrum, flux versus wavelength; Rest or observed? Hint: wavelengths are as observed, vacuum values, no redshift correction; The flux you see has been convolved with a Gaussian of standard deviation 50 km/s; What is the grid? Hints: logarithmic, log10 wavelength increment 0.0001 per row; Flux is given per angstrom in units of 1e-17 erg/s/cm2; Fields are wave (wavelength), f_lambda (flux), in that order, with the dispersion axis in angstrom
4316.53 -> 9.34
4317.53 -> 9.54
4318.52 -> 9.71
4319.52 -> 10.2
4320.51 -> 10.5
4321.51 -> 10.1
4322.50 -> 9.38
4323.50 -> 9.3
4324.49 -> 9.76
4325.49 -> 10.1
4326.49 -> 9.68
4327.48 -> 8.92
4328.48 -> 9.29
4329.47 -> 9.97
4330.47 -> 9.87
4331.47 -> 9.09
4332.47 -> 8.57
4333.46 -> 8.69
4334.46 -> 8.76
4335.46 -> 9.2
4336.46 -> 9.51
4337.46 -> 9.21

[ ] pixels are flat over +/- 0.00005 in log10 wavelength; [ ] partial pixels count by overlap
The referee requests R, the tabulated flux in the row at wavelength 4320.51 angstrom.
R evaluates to 10.5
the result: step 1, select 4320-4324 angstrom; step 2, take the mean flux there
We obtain 9.84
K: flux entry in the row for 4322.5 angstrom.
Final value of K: 9.38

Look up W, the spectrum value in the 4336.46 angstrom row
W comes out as 9.51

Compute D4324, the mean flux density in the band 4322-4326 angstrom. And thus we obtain 9.63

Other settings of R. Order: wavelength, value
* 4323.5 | 9.3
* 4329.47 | 9.97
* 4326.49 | 9.68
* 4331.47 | 9.09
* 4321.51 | 10.1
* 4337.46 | 9.21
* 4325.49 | 10.1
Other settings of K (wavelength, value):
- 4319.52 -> 10.2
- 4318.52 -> 9.71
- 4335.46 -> 9.2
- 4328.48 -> 9.29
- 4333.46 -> 8.69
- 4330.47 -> 9.87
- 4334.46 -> 8.76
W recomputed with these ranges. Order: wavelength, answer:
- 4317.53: 9.54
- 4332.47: 8.57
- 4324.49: 9.76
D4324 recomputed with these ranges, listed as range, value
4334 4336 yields 8.98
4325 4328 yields 9.56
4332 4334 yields 8.66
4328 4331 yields 9.71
